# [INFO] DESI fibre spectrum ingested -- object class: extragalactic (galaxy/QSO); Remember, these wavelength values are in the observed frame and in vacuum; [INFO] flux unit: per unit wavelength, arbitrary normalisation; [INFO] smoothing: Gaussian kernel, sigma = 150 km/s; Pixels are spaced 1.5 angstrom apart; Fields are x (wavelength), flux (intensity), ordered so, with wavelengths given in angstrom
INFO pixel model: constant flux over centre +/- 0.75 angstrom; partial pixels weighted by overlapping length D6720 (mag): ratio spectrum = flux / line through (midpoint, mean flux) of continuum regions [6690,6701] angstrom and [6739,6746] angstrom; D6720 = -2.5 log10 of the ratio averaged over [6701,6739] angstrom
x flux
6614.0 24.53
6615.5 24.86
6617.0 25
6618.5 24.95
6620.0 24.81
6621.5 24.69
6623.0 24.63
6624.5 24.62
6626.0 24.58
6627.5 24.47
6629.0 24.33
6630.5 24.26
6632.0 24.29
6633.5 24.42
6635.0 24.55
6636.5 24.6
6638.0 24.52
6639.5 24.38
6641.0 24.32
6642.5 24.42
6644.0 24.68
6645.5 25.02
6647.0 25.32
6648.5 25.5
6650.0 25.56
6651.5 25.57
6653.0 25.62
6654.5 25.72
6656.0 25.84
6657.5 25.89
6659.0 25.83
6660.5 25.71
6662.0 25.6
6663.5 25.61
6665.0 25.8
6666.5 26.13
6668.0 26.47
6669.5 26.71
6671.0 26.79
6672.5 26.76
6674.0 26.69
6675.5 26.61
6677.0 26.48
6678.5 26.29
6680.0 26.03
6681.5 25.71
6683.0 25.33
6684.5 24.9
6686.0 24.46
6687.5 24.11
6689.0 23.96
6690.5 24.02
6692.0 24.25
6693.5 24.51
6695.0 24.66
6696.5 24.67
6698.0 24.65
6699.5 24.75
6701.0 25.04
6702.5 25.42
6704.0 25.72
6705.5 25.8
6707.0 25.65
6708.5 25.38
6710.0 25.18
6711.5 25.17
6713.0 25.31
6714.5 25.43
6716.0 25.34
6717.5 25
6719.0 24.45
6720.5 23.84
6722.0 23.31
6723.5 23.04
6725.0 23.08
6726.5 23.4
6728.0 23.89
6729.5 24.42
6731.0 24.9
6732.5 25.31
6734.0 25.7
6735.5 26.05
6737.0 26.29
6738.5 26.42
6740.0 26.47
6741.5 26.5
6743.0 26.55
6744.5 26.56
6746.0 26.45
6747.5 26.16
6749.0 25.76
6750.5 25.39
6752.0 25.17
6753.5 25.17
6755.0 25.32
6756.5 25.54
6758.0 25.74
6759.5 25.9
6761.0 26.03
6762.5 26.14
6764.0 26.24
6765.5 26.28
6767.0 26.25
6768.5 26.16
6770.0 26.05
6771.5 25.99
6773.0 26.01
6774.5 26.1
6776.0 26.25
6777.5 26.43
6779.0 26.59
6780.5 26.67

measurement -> 0.027 mag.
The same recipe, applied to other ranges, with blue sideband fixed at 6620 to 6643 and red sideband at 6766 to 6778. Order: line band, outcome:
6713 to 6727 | 0.06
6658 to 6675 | -0.05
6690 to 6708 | 0.01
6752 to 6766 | 0.01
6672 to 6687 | -0.04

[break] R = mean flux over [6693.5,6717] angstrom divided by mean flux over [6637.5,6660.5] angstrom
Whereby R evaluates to 1.00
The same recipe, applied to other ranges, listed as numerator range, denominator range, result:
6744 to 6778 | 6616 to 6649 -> 1.05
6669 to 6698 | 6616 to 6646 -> 1.03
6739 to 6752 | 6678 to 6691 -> 1.05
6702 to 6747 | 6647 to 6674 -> 0.97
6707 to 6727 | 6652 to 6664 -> 0.95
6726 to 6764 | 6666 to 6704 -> 1.01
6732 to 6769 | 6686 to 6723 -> 1.05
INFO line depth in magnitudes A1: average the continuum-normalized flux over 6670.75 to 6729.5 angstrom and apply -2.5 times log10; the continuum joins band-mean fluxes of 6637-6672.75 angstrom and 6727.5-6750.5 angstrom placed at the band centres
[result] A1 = 0.03 mag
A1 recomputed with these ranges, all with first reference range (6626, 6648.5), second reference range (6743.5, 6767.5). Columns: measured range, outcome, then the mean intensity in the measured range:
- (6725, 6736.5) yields 0.04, 24.7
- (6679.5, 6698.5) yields 0.02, 24.7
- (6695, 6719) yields 0.01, 25.2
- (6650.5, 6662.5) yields -0.04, 25.7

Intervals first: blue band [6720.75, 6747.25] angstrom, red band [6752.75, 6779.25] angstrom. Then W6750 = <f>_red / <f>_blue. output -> 1.0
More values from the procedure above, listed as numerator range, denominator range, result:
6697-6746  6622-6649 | 1.02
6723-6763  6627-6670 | 1.01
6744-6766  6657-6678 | 0.99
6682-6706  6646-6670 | 0.96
